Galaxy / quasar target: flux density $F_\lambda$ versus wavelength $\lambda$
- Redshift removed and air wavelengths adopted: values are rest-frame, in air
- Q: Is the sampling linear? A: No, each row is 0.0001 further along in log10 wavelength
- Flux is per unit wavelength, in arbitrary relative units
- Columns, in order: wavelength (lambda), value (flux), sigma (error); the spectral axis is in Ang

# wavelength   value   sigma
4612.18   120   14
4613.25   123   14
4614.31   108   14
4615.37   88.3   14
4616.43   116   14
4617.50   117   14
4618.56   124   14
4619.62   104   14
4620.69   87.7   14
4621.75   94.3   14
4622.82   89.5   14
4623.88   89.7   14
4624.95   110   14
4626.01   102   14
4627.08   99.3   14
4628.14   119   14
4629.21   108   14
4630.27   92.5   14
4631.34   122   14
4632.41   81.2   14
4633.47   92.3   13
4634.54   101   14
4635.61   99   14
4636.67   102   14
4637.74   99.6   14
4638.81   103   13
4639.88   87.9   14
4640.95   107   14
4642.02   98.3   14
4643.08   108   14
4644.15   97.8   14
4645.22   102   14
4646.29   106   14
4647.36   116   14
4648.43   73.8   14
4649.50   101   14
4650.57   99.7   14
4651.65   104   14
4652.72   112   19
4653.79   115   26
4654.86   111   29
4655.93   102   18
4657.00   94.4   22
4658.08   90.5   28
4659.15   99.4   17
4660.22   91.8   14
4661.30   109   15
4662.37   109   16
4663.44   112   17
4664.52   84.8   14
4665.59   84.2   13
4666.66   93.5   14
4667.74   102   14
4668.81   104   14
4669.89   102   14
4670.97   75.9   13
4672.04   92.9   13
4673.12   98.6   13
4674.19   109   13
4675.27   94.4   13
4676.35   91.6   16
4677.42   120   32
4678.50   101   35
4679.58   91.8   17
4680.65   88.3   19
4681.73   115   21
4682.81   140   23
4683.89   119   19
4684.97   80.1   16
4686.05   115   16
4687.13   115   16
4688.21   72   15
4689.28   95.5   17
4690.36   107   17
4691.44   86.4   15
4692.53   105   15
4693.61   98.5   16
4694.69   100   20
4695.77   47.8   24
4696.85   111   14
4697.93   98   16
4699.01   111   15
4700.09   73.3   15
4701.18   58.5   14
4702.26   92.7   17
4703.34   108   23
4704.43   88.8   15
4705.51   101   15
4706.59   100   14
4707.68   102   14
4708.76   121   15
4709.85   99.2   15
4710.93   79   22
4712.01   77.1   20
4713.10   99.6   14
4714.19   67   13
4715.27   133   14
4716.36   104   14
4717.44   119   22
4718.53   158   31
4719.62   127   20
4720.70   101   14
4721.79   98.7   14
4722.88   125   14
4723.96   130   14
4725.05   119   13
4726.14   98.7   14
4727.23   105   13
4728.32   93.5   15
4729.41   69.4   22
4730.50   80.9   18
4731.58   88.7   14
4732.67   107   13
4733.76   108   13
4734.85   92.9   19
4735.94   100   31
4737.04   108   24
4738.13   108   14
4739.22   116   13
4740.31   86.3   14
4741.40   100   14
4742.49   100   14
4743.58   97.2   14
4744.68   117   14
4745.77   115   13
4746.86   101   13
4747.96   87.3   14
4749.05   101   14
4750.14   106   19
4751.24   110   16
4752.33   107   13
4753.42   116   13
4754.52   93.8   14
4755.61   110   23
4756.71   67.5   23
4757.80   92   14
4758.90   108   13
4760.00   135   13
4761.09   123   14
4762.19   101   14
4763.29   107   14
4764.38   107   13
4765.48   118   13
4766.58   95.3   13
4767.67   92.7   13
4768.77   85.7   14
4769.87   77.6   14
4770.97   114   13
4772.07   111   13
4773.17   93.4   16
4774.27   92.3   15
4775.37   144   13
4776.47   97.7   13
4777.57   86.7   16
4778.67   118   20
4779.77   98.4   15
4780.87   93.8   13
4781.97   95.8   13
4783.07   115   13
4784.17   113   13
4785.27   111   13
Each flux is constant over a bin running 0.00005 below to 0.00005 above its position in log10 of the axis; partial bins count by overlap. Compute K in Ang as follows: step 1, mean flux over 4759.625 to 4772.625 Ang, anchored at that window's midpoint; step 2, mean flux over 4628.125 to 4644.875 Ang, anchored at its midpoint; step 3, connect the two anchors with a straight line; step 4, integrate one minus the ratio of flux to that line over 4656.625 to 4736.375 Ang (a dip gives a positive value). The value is 2.31 Ang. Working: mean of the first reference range 101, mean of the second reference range 105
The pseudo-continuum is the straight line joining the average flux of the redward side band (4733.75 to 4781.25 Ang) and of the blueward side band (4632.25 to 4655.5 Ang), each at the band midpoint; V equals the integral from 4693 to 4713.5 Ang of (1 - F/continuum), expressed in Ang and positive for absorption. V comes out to 1.85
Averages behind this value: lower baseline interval 101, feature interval 93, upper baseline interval 103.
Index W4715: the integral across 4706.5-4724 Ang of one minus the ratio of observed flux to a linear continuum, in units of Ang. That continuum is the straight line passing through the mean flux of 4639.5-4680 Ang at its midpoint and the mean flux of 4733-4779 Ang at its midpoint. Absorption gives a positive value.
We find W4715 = -1.0 Ang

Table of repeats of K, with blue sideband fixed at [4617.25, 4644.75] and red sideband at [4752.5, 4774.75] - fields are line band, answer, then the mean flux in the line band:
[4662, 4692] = 0.5 Ang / 99.9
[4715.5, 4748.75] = -1.2 Ang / 106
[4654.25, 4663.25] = 0.0 Ang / 101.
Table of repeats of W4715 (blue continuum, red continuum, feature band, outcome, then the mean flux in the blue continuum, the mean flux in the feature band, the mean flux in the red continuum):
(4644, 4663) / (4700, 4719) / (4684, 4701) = 1.0 Ang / 102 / 94.2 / 99.3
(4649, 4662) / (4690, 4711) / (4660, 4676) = 0.4 Ang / 103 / 97.5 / 94.6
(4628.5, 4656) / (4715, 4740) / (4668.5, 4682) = 0.7 Ang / 102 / 98.4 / 108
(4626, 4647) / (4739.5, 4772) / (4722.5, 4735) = 0.1 Ang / 102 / 102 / 103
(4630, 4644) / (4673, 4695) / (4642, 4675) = 0.3 Ang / 99.6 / 100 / 102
